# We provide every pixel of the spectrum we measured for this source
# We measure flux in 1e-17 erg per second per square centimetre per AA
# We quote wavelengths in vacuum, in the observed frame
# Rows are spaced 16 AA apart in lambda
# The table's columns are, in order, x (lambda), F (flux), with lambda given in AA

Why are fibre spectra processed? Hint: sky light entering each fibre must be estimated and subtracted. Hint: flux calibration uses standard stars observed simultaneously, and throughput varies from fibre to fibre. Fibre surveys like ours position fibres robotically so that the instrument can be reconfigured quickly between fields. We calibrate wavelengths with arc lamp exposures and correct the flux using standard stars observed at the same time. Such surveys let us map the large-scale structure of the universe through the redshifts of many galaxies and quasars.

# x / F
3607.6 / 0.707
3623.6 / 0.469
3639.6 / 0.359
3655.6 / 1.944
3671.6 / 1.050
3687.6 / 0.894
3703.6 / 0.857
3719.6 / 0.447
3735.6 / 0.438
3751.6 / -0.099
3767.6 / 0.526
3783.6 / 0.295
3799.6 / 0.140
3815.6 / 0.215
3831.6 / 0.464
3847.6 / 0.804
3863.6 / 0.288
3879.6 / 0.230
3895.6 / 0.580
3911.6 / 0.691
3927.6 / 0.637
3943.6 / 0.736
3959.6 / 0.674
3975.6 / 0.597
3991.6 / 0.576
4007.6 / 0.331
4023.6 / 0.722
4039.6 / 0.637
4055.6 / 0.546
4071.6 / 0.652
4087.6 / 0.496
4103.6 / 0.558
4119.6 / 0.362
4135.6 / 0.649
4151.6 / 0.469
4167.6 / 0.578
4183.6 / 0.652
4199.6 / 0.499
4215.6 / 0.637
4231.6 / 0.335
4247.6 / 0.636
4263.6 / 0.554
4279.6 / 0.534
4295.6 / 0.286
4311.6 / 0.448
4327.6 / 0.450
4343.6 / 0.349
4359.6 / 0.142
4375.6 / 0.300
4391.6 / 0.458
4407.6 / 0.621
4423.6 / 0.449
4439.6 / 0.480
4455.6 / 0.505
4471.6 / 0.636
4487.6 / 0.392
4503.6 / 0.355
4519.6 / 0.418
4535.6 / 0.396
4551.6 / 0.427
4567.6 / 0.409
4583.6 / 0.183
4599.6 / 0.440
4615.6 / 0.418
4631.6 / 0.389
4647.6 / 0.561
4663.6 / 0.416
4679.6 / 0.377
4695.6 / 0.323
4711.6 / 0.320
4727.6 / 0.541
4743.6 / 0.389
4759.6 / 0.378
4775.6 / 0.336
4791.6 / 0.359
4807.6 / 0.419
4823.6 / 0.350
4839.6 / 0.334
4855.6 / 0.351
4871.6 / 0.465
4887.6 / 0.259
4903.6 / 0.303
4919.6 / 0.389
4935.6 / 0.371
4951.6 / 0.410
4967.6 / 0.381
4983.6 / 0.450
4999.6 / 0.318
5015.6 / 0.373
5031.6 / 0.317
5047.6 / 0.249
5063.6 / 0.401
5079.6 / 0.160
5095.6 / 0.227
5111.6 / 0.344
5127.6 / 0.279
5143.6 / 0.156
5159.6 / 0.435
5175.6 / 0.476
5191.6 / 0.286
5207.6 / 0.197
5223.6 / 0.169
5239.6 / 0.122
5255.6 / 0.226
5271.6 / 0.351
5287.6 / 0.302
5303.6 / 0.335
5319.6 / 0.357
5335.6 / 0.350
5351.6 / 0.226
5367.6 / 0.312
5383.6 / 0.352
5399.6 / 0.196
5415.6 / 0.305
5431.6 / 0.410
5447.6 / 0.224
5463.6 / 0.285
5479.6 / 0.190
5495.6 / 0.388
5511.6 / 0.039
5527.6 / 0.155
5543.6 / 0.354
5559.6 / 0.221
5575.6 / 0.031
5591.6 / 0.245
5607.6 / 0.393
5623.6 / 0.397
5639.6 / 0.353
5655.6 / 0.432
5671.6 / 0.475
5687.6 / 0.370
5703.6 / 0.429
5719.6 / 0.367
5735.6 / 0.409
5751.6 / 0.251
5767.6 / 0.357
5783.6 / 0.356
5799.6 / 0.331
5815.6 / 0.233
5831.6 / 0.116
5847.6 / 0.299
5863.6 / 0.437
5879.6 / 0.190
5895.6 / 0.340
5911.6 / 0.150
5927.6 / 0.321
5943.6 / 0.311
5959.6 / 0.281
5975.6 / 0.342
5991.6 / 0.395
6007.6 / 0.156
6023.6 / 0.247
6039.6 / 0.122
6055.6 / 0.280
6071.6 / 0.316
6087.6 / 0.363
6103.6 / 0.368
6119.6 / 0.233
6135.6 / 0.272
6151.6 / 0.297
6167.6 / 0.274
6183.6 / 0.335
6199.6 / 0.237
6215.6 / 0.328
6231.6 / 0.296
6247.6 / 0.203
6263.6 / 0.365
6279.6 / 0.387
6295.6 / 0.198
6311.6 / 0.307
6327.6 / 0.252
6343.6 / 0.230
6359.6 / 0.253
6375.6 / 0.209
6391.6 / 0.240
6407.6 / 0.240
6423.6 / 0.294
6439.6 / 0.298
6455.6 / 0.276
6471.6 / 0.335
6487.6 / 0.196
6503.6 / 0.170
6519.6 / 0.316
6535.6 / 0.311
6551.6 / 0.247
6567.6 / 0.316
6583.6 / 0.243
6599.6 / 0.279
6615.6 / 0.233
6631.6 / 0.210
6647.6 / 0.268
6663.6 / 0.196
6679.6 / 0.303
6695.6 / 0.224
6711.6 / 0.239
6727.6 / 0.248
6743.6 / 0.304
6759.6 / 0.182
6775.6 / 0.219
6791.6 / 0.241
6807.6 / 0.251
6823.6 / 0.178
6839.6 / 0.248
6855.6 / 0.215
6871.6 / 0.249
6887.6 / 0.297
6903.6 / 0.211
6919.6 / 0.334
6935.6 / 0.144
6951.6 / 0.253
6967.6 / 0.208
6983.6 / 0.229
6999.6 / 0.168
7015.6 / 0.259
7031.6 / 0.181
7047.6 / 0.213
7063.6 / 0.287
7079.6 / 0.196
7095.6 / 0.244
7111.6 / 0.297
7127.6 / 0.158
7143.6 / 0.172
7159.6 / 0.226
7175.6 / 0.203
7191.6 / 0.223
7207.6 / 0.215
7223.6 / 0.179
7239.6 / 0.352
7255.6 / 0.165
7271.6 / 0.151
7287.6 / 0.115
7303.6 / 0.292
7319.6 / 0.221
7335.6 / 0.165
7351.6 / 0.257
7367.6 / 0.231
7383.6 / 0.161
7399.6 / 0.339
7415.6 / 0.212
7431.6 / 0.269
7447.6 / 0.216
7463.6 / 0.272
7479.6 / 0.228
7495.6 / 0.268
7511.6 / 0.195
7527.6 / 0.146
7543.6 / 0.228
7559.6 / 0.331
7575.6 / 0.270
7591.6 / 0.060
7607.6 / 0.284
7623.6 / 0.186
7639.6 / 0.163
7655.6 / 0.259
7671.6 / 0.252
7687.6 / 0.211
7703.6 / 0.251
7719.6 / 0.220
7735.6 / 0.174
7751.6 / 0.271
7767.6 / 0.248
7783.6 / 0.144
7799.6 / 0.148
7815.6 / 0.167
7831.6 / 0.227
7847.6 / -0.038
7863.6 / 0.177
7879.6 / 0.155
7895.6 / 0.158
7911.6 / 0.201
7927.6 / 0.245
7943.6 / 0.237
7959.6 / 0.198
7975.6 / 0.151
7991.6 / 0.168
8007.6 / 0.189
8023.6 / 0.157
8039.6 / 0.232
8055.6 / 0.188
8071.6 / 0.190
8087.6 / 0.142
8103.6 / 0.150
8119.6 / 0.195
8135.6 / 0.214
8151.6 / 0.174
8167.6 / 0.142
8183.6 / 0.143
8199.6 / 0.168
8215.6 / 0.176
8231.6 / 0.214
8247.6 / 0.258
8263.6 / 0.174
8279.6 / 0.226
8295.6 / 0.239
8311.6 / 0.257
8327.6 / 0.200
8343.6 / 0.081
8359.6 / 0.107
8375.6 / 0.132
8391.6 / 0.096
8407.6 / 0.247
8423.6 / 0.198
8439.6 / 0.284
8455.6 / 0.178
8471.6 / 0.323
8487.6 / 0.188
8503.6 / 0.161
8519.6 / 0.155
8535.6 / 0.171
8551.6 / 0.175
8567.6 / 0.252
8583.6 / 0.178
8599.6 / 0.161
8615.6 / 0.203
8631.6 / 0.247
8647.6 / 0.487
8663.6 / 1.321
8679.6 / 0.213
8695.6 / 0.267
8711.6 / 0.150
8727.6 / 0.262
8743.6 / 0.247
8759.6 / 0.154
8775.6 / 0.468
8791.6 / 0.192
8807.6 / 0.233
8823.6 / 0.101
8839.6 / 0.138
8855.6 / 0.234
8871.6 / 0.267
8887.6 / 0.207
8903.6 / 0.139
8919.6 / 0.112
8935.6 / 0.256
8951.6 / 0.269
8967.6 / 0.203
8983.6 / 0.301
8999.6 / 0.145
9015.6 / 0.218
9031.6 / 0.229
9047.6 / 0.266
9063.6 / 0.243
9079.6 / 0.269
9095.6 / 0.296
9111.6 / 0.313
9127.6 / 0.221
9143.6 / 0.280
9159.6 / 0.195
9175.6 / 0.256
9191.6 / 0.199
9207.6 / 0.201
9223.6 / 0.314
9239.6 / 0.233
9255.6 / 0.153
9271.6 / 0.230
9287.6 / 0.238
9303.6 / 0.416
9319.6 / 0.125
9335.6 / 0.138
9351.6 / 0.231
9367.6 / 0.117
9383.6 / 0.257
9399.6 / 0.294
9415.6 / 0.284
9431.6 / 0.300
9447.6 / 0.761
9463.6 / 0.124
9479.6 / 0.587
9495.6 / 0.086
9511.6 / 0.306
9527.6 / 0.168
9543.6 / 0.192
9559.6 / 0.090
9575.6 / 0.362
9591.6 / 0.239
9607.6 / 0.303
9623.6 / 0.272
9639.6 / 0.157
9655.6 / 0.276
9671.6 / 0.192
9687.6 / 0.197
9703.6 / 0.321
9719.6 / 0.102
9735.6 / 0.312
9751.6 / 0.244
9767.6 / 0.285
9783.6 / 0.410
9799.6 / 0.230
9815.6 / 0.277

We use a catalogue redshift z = 1.32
